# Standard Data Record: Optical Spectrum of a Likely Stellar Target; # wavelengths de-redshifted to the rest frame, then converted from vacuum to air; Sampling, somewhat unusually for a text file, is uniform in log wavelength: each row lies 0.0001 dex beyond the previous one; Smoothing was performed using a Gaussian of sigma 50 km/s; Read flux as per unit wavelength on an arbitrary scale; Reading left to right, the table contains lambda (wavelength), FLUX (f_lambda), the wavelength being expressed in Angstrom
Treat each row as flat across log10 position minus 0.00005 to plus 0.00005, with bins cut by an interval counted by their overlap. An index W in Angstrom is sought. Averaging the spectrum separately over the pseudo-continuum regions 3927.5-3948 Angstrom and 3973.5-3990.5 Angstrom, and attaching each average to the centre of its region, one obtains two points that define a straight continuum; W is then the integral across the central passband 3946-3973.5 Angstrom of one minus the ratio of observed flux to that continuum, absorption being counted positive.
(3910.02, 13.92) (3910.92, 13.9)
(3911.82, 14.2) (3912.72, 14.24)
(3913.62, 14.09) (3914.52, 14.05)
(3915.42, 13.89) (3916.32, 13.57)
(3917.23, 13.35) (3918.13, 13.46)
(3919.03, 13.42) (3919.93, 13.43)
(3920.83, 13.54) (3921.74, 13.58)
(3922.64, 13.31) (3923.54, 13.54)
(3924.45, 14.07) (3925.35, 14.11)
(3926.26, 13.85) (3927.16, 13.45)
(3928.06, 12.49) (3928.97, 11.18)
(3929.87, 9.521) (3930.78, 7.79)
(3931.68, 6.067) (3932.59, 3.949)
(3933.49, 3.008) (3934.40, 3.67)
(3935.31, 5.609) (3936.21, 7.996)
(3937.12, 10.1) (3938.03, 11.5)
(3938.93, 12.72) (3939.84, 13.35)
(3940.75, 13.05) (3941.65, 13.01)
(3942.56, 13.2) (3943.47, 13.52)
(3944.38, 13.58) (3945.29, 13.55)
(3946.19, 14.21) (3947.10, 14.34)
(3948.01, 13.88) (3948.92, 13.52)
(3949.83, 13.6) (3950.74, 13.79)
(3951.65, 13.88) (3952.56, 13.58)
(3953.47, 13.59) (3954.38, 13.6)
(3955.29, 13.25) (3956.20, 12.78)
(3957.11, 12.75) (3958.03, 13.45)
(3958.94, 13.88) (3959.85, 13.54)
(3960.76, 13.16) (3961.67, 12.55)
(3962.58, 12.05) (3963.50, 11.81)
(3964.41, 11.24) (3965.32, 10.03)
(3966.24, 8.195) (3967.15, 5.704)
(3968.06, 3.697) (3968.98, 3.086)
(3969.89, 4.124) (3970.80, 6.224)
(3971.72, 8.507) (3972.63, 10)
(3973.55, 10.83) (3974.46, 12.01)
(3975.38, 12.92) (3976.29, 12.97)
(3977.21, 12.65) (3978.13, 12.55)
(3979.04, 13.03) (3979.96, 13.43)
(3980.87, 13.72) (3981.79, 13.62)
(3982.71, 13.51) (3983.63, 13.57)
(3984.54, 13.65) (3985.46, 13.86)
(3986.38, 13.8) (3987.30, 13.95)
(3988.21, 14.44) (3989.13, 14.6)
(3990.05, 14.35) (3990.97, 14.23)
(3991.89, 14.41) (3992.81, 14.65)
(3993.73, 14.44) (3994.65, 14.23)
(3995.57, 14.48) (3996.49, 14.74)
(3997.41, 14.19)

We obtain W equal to 1.3 Angstrom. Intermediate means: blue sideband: 10.4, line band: 11.2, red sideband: 13.4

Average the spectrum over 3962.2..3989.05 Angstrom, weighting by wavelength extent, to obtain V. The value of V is 11.1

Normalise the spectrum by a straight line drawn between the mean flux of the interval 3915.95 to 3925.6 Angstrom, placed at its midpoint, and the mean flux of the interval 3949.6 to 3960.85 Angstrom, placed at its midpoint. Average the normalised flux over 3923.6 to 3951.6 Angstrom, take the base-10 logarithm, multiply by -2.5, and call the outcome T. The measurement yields 0.19 mag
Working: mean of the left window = 13.6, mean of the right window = 13.5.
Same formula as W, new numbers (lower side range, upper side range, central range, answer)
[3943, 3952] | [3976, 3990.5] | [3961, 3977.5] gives 5.2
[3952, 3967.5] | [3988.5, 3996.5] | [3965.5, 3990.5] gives 4.3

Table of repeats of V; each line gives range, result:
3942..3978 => 11.6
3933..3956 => 12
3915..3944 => 11.3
